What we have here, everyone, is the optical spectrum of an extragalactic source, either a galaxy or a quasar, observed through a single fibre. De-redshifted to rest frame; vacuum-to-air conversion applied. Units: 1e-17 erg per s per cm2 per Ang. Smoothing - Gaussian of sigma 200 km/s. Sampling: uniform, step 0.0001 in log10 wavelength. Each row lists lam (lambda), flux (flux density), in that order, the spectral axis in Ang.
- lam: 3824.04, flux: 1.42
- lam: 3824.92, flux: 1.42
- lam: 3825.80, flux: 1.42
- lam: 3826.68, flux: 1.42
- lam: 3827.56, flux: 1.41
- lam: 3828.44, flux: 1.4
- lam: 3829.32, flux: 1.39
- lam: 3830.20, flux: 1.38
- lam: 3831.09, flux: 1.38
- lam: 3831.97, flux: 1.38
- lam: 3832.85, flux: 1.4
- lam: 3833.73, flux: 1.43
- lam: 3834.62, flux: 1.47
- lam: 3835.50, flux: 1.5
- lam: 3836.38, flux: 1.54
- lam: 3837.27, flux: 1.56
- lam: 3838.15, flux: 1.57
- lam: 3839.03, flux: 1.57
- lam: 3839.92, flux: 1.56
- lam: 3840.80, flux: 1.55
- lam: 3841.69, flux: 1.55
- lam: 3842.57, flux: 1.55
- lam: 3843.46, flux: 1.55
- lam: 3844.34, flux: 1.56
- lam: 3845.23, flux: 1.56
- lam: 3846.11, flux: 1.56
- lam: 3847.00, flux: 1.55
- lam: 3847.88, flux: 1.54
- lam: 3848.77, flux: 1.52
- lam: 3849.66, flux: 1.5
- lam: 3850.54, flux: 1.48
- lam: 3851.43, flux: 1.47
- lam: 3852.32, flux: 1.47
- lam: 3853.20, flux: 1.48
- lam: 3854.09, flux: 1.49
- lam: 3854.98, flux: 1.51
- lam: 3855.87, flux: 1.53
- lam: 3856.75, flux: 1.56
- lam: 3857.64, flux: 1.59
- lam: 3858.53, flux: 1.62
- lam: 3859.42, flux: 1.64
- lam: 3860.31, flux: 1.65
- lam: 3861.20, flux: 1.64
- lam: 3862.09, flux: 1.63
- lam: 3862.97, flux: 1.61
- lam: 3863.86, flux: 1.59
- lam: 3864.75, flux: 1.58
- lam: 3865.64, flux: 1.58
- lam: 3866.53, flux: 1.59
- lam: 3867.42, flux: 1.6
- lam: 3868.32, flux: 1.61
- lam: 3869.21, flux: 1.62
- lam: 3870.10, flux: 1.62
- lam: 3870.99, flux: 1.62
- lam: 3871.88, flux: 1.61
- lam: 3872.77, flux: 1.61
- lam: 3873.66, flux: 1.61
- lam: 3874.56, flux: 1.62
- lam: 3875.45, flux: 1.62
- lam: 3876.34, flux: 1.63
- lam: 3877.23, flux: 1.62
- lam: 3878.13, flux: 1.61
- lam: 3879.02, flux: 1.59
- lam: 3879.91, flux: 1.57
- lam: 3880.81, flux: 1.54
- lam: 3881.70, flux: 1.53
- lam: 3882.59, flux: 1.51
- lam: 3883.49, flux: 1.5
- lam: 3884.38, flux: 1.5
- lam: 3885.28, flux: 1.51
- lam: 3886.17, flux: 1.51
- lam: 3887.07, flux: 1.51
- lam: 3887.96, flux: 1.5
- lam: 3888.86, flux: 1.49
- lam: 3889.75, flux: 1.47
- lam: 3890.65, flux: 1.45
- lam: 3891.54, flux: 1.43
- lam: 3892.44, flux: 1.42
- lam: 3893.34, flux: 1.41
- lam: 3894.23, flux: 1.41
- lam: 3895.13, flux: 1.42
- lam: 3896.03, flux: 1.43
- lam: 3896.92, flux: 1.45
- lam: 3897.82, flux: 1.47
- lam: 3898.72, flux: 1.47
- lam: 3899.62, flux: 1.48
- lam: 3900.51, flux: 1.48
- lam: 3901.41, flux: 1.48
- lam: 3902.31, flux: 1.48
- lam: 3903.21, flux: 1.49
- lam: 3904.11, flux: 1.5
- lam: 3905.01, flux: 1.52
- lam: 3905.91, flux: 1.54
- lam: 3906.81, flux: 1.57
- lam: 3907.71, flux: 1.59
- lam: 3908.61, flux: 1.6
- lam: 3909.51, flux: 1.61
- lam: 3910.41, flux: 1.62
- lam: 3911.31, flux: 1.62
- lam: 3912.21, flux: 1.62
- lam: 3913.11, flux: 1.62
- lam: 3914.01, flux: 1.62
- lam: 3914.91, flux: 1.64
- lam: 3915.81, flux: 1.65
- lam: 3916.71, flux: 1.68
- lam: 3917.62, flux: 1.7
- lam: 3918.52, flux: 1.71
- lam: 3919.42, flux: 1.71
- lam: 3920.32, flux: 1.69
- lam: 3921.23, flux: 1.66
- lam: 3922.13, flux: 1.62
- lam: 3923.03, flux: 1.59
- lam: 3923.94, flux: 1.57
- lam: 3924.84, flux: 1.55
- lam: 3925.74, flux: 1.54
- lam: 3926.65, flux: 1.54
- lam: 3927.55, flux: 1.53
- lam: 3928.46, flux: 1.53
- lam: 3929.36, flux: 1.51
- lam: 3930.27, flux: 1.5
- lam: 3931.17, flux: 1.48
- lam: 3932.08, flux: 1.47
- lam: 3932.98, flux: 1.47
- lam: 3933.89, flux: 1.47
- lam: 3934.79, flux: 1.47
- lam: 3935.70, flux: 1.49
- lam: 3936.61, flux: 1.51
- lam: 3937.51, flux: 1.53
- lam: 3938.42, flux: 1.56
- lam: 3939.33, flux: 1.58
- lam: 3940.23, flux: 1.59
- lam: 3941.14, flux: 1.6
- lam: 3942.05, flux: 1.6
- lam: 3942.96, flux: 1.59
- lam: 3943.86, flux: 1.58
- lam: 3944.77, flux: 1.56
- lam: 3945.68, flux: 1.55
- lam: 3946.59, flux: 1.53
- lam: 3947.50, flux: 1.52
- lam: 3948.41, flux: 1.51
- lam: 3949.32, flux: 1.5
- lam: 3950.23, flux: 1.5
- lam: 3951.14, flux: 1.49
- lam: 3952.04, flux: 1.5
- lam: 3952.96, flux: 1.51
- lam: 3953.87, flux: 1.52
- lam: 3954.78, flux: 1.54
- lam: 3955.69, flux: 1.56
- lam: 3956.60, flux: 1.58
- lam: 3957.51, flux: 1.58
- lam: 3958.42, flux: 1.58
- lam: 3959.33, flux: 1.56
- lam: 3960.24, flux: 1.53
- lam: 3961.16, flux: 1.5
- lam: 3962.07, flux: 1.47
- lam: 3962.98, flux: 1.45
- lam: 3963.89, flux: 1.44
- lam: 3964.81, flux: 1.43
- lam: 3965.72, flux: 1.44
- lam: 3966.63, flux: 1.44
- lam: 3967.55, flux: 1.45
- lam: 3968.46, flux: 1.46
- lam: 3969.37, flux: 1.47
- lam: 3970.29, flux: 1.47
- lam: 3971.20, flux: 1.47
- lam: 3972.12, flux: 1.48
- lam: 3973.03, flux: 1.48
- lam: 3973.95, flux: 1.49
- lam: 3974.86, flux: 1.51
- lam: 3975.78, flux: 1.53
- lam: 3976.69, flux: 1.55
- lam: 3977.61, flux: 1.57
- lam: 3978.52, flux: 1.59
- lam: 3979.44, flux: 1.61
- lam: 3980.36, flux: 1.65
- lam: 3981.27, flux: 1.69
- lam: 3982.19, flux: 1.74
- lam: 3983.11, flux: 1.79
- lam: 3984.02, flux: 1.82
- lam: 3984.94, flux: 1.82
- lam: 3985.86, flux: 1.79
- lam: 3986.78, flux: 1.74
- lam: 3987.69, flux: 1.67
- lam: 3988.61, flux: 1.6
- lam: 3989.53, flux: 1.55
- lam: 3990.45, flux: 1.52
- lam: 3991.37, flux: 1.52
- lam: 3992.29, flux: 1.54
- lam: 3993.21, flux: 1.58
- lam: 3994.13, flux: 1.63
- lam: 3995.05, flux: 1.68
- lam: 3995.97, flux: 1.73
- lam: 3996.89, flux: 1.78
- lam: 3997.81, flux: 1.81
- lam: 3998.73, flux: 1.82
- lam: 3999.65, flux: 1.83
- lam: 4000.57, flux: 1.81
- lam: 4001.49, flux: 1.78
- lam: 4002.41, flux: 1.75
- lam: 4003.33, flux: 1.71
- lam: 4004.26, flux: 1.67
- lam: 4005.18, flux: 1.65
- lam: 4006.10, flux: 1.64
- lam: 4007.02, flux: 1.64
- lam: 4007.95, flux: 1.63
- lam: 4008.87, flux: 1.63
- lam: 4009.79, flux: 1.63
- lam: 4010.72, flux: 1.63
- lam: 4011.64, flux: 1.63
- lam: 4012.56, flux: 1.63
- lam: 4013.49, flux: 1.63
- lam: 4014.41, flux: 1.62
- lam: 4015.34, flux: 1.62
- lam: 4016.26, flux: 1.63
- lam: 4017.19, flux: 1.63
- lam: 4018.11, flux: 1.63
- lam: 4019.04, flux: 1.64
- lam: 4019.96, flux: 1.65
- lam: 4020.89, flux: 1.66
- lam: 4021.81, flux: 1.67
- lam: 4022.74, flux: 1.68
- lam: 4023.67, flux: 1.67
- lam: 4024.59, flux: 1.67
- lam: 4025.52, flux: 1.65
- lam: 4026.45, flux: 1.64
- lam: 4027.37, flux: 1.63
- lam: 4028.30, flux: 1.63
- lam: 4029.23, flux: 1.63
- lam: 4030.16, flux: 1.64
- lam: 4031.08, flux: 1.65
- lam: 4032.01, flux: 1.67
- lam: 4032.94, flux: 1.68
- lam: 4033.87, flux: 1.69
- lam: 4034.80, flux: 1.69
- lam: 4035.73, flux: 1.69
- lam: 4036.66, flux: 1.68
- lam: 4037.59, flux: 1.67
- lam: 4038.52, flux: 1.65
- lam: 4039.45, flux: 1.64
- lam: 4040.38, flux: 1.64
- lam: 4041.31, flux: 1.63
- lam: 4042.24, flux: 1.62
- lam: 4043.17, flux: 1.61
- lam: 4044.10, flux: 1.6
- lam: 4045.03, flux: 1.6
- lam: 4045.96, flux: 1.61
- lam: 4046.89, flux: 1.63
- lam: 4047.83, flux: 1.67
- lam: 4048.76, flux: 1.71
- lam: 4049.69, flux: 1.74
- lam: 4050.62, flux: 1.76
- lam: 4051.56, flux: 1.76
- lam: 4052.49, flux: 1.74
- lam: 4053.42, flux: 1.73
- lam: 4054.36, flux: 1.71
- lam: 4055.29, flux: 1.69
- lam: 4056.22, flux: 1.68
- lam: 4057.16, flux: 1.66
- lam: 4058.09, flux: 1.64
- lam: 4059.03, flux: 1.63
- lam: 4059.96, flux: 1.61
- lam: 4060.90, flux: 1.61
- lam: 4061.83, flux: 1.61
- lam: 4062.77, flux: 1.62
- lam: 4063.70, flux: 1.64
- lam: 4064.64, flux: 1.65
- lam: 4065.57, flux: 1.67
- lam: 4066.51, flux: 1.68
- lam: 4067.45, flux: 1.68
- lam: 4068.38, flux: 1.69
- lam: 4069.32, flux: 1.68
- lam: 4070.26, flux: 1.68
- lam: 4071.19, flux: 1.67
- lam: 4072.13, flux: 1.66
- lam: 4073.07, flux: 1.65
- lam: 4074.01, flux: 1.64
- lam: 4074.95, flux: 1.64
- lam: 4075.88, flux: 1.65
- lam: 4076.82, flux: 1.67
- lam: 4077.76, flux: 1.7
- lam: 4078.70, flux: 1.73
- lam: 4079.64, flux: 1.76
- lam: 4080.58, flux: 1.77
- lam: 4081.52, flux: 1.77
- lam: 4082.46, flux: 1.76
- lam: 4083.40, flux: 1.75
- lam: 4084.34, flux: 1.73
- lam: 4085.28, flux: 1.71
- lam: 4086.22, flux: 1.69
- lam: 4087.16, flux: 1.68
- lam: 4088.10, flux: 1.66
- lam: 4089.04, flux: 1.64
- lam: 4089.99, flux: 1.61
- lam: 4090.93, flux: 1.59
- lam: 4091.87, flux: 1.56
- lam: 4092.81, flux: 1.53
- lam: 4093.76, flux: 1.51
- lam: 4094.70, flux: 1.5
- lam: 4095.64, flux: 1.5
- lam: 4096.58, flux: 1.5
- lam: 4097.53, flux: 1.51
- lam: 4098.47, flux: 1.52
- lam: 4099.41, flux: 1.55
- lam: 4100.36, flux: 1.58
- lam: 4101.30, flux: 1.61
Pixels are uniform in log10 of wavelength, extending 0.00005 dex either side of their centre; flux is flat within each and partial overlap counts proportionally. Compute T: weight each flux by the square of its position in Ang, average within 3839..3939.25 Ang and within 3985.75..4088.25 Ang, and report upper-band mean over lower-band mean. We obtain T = 1.2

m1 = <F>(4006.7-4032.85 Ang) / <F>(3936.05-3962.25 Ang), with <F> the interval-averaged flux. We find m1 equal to 1.06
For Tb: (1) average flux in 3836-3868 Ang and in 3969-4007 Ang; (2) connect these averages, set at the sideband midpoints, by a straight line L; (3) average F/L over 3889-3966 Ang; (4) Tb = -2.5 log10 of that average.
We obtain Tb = 0.05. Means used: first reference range 1.56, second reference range 1.65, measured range 1.54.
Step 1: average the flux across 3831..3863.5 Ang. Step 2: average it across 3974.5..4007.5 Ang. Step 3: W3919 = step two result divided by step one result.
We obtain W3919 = 1.1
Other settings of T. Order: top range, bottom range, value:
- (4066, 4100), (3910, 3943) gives 1.13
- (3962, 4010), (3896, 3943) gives 1.07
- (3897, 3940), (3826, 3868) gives 1.06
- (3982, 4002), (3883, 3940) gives 1.16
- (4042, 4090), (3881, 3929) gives 1.18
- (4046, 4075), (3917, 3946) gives 1.14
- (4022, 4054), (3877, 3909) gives 1.19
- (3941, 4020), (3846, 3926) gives 1.08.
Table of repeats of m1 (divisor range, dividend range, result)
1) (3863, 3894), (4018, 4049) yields 1.06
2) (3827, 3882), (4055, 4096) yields 1.07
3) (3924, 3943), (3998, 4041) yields 1.09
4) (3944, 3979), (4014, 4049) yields 1.09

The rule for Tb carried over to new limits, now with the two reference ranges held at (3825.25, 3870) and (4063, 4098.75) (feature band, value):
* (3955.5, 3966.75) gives 0.06 mag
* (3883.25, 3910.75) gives 0.04 mag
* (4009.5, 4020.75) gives -0.01 mag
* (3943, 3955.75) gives 0.04 mag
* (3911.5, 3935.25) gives -0.01 mag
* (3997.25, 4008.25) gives -0.08 mag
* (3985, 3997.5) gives -0.03 mag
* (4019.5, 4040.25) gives -0.03 mag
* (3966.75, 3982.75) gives 0.04 mag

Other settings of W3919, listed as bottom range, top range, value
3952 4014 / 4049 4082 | 1.05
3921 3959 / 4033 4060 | 1.08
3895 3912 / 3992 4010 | 1.12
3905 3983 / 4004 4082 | 1.07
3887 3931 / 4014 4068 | 1.07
